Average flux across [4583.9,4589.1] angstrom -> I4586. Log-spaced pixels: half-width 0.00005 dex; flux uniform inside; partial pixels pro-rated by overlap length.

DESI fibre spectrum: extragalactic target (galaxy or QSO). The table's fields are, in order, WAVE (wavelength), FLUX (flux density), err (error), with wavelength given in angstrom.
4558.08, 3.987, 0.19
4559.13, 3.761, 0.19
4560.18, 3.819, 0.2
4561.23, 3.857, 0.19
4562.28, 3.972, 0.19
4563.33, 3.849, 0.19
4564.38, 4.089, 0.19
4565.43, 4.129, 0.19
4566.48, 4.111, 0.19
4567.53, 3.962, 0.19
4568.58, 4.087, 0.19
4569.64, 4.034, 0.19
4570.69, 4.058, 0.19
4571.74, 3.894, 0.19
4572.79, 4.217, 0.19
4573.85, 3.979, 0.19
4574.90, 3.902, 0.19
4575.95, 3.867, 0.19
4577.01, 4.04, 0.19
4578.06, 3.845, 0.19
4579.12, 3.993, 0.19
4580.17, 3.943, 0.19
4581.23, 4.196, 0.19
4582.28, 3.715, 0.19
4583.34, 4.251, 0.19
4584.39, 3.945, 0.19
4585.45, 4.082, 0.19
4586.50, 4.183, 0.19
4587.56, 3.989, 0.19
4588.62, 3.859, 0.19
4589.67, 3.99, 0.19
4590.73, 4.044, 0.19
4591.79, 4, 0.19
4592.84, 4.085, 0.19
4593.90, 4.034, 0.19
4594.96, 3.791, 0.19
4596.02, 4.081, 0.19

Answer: 4.01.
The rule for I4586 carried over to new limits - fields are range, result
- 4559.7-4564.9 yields 3.92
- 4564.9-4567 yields 4.12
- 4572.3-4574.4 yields 4.09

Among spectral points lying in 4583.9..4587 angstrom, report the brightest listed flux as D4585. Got 4.183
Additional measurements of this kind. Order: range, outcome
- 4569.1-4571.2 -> 4.058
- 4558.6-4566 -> 4.129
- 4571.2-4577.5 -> 4.217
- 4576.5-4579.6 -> 4.04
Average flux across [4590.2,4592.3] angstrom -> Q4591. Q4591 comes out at 4.01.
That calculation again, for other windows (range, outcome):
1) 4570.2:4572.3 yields 3.99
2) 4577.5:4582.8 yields 3.94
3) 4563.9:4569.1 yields 4.08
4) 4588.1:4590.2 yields 3.93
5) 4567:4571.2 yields 4.03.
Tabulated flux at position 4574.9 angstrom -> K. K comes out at 3.902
